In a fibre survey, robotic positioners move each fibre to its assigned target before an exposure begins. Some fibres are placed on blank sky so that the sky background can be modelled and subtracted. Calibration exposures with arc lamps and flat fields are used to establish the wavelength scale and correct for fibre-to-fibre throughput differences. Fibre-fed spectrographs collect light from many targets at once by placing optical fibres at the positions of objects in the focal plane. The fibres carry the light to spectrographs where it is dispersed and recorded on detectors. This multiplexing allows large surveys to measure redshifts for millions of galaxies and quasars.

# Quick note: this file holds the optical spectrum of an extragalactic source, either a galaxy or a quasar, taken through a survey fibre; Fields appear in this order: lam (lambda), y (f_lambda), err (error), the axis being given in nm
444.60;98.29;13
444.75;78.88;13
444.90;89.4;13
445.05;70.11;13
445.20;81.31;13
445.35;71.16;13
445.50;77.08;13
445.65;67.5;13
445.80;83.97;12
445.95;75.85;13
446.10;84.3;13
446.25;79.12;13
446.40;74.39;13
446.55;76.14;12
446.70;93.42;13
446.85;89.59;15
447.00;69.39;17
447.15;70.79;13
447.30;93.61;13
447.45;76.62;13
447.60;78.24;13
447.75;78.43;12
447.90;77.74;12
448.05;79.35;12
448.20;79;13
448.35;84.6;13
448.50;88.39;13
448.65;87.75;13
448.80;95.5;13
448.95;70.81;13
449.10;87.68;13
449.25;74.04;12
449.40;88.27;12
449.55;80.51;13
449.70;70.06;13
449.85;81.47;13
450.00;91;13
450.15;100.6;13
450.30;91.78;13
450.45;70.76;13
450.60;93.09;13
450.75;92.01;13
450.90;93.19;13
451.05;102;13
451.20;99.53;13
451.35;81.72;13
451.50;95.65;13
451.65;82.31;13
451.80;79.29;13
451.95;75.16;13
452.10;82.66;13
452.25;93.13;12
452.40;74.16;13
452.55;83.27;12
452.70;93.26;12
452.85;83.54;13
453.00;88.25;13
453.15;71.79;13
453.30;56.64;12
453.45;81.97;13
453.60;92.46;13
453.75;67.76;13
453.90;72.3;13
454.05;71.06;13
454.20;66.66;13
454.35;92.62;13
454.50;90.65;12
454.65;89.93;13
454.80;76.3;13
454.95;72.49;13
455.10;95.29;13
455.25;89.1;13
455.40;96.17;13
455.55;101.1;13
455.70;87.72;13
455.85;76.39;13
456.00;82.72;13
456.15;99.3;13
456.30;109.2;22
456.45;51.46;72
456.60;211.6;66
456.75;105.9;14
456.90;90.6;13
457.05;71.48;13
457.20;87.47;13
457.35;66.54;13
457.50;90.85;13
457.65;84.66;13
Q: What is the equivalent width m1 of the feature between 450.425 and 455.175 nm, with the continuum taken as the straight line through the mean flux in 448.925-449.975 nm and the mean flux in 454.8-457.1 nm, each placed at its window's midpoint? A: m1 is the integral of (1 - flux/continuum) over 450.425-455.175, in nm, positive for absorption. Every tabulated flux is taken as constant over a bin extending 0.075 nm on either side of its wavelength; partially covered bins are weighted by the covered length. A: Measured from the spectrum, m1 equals 0.243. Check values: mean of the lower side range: 79.9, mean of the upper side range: 95.7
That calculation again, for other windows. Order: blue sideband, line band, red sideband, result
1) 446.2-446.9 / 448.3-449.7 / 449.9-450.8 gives 0.06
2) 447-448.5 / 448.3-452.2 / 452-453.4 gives -0.29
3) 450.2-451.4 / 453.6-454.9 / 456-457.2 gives 0.25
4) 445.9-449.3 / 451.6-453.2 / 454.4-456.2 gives 0.05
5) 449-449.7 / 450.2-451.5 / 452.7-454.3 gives -0.19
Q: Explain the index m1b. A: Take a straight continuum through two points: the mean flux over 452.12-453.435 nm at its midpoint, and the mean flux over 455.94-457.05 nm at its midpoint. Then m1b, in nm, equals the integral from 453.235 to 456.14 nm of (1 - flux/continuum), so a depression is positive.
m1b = 0.34 nm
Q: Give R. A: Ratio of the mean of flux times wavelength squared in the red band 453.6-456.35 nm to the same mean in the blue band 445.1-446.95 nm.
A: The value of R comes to 1.1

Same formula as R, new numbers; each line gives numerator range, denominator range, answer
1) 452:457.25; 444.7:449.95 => 1.12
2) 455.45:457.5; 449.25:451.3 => 1.11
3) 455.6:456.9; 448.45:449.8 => 1.28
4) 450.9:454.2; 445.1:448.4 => 1.07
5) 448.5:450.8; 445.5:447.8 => 1.09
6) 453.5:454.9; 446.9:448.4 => 1.04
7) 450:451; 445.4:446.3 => 1.19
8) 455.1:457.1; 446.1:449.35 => 1.25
